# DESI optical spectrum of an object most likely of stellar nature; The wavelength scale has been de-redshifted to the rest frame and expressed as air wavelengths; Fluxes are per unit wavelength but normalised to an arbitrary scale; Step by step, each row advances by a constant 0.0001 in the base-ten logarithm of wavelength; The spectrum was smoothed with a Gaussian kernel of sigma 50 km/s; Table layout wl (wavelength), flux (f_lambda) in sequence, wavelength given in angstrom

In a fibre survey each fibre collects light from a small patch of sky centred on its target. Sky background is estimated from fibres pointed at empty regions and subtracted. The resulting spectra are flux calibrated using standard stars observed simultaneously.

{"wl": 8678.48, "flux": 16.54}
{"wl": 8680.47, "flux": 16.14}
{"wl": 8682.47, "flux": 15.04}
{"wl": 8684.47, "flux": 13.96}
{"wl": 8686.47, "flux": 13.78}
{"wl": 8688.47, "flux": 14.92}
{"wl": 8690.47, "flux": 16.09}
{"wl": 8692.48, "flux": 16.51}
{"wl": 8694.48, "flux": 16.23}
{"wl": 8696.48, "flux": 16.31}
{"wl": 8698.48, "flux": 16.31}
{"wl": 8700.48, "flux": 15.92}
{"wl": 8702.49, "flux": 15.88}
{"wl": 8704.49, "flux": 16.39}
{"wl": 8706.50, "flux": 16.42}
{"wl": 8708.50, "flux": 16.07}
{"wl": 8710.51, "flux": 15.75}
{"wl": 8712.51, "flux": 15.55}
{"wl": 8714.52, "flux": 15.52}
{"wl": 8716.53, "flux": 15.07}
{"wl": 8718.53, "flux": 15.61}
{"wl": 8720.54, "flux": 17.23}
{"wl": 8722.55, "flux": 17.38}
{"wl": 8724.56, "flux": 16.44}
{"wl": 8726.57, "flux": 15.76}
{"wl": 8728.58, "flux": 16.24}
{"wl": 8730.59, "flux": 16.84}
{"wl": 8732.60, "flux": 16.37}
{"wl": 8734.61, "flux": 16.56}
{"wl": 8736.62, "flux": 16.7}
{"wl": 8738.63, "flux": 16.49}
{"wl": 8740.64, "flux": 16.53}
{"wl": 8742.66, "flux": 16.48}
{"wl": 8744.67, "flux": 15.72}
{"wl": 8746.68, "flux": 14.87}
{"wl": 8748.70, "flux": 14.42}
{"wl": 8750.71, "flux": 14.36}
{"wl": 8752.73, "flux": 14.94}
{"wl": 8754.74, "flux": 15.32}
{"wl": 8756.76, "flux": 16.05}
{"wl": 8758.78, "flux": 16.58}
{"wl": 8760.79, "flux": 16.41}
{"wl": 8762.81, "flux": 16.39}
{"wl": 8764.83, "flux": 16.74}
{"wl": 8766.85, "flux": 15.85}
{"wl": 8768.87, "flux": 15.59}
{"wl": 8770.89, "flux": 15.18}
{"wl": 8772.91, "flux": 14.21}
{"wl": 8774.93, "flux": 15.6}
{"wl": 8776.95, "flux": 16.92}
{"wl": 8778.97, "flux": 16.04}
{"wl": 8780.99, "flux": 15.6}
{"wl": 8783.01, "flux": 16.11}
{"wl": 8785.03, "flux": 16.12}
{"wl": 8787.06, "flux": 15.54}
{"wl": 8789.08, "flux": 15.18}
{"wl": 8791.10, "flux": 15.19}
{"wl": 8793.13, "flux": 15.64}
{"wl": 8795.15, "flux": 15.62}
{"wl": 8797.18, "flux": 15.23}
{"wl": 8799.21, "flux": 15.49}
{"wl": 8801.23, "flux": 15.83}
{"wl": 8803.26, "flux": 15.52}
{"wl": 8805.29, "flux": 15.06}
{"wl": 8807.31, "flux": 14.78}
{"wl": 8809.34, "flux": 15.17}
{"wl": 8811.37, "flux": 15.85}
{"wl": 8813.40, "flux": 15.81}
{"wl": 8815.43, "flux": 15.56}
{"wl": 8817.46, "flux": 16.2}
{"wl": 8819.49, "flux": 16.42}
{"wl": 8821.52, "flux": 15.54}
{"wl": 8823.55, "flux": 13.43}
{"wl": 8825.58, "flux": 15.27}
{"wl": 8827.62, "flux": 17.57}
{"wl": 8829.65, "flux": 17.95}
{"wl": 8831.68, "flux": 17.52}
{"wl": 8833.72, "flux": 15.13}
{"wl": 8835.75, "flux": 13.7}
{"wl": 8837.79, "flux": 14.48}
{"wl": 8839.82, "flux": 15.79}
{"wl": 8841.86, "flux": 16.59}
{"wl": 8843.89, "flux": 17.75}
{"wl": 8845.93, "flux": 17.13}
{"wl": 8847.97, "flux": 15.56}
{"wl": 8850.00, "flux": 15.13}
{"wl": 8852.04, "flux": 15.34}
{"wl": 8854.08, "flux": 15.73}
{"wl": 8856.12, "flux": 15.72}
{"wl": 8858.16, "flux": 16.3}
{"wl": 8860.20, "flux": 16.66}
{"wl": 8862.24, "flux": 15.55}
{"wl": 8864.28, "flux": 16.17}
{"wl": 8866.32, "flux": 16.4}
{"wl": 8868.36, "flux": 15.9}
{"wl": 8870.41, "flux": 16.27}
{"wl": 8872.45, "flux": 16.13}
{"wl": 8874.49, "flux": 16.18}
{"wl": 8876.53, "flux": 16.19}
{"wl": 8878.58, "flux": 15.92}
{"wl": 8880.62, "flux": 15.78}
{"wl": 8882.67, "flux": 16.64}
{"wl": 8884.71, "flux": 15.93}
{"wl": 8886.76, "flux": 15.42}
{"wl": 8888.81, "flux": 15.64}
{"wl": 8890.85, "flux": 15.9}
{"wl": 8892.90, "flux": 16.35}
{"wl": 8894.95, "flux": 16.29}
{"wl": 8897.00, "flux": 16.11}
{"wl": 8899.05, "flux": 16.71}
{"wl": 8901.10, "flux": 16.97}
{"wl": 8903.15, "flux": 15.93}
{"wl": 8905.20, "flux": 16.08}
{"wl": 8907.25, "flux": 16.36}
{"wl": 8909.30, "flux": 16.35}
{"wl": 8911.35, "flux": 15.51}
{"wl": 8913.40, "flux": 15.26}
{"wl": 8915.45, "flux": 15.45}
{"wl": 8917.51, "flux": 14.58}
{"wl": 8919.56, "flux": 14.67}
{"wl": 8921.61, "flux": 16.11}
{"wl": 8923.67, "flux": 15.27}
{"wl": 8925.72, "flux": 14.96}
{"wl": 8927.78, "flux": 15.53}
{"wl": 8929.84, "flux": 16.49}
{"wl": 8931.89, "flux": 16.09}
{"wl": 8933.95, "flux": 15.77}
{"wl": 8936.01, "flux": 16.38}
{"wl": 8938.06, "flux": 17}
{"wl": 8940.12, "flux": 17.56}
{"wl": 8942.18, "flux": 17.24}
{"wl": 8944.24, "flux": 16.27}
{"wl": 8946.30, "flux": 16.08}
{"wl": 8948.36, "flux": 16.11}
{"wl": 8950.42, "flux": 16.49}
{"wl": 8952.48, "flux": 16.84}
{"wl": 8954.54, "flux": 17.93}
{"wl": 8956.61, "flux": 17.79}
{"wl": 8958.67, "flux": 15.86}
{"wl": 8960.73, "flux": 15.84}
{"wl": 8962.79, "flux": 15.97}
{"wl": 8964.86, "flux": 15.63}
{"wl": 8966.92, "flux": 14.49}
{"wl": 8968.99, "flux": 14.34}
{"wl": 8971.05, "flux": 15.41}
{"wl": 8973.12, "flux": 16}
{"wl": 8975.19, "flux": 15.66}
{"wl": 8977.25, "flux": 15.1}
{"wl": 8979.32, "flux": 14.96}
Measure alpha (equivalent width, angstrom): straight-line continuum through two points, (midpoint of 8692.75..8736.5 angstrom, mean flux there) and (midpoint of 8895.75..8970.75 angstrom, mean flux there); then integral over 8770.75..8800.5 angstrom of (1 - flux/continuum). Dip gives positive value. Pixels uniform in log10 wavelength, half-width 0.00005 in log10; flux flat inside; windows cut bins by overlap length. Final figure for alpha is 1.0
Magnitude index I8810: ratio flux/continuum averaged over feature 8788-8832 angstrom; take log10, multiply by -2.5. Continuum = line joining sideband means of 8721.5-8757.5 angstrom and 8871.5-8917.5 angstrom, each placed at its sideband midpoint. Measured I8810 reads 0.02 mag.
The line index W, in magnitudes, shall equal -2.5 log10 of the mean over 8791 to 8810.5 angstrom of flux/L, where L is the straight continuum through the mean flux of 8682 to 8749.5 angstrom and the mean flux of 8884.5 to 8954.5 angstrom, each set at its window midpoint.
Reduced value 0.04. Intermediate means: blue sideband 15.9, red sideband 16.1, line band 15.4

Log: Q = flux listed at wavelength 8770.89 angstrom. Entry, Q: 15.18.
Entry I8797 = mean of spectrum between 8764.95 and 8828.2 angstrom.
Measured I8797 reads 15.6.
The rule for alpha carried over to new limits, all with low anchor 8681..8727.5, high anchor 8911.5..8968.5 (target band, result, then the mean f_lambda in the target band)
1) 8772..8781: 0.11 angstrom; 15.7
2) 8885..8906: -0.18 angstrom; 16.1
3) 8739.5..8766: 0.19 angstrom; 15.8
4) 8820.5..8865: 0.13 angstrom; 15.9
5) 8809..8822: 0.08 angstrom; 15.8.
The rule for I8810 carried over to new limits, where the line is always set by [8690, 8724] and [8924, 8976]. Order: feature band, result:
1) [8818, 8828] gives 0.04 mag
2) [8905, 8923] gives 0.04 mag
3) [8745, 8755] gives 0.09 mag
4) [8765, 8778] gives 0.03 mag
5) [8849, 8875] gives 0.01 mag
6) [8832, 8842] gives 0.07 mag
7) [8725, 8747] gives -0.01 mag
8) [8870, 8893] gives 0.01 mag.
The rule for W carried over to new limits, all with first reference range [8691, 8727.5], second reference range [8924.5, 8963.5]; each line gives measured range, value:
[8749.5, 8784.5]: 0.030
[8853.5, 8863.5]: 0.021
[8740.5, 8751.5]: 0.059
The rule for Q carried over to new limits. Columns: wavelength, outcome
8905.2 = 16.08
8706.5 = 16.42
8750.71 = 14.36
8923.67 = 15.27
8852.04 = 15.34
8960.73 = 15.84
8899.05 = 16.71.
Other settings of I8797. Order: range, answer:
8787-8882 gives 15.8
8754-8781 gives 15.9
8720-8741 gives 16.6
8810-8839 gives 15.7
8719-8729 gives 16.6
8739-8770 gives 15.8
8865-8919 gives 16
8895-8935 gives 15.8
